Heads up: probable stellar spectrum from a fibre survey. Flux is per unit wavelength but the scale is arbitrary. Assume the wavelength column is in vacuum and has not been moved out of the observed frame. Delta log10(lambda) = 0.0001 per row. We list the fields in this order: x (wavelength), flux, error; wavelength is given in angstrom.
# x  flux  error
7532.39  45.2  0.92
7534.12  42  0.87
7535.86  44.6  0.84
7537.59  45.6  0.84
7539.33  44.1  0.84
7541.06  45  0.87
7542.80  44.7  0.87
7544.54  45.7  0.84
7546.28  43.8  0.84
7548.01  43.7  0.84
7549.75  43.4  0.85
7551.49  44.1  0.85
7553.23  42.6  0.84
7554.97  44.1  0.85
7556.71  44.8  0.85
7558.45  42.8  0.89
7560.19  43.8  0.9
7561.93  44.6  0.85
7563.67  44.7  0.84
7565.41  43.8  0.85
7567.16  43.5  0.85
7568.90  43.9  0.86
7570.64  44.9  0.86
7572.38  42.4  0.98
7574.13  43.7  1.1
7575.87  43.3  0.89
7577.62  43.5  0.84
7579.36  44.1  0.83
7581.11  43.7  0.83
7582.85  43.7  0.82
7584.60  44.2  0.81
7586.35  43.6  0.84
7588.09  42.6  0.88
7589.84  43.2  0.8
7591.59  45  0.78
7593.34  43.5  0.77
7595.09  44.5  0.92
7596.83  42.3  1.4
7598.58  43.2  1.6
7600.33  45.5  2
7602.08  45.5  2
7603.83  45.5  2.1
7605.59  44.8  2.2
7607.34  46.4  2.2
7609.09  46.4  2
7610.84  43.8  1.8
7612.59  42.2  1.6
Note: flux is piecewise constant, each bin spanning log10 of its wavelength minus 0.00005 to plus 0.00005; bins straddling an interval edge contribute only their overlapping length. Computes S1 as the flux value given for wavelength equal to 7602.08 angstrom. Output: 45.5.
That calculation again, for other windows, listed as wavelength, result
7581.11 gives 43.7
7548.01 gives 43.7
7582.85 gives 43.7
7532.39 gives 45.2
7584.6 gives 44.2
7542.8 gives 44.7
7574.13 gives 43.7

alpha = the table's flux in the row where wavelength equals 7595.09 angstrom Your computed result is 44.5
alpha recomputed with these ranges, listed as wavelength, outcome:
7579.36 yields 44.1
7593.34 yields 43.5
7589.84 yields 43.2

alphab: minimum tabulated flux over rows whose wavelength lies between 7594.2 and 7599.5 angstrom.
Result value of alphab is 42.3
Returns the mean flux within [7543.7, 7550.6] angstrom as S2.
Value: 44.2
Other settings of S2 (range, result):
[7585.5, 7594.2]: 43.6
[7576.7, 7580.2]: 43.8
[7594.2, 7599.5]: 43.4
